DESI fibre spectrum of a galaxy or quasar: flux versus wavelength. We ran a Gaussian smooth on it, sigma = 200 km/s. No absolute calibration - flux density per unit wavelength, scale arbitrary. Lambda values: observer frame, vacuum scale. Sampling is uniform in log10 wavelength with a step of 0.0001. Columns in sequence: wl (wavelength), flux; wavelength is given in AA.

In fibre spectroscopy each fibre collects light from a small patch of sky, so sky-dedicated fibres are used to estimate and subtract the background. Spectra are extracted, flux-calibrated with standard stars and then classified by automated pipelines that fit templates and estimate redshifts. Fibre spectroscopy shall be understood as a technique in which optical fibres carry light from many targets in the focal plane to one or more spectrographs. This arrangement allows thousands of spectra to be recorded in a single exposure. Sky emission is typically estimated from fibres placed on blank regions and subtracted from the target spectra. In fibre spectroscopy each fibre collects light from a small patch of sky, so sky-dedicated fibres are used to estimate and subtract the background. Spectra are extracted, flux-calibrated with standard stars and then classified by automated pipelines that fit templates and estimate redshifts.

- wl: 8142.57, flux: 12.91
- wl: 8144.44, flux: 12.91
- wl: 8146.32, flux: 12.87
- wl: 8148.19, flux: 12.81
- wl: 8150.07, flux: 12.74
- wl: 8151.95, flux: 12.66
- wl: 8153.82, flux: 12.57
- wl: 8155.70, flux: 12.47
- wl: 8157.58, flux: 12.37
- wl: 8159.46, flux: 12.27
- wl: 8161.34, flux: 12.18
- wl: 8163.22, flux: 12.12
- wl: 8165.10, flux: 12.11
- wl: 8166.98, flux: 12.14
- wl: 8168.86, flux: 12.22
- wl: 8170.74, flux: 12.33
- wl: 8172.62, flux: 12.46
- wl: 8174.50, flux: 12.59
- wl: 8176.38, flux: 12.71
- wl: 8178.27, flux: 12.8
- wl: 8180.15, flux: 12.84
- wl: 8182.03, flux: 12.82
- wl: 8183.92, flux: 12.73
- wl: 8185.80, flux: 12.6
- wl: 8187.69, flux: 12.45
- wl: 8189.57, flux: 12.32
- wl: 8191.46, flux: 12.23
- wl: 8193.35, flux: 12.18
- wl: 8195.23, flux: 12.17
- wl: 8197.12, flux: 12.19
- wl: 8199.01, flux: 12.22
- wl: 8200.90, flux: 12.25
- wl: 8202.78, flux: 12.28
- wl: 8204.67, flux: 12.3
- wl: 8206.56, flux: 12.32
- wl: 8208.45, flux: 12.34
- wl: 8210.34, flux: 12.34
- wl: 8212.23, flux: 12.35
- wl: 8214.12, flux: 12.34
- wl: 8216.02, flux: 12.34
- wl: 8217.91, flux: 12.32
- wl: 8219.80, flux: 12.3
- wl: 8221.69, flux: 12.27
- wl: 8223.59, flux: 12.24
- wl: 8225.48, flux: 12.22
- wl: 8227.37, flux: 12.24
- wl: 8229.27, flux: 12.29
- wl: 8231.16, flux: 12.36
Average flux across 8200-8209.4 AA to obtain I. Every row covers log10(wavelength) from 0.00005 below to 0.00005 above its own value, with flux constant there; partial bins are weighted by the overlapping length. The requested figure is 12.3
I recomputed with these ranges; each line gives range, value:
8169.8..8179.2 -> 12.6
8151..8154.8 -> 12.6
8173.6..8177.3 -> 12.7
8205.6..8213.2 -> 12.3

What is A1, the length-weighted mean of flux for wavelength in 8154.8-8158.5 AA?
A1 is 12.4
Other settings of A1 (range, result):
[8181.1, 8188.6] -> 12.6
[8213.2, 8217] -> 12.3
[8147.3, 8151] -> 12.8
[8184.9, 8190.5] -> 12.5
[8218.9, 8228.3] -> 12.3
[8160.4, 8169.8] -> 12.2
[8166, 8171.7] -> 12.2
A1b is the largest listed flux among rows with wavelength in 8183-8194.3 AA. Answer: 12.73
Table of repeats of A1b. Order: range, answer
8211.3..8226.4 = 12.35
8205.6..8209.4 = 12.34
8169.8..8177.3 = 12.71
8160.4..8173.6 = 12.46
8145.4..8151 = 12.87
